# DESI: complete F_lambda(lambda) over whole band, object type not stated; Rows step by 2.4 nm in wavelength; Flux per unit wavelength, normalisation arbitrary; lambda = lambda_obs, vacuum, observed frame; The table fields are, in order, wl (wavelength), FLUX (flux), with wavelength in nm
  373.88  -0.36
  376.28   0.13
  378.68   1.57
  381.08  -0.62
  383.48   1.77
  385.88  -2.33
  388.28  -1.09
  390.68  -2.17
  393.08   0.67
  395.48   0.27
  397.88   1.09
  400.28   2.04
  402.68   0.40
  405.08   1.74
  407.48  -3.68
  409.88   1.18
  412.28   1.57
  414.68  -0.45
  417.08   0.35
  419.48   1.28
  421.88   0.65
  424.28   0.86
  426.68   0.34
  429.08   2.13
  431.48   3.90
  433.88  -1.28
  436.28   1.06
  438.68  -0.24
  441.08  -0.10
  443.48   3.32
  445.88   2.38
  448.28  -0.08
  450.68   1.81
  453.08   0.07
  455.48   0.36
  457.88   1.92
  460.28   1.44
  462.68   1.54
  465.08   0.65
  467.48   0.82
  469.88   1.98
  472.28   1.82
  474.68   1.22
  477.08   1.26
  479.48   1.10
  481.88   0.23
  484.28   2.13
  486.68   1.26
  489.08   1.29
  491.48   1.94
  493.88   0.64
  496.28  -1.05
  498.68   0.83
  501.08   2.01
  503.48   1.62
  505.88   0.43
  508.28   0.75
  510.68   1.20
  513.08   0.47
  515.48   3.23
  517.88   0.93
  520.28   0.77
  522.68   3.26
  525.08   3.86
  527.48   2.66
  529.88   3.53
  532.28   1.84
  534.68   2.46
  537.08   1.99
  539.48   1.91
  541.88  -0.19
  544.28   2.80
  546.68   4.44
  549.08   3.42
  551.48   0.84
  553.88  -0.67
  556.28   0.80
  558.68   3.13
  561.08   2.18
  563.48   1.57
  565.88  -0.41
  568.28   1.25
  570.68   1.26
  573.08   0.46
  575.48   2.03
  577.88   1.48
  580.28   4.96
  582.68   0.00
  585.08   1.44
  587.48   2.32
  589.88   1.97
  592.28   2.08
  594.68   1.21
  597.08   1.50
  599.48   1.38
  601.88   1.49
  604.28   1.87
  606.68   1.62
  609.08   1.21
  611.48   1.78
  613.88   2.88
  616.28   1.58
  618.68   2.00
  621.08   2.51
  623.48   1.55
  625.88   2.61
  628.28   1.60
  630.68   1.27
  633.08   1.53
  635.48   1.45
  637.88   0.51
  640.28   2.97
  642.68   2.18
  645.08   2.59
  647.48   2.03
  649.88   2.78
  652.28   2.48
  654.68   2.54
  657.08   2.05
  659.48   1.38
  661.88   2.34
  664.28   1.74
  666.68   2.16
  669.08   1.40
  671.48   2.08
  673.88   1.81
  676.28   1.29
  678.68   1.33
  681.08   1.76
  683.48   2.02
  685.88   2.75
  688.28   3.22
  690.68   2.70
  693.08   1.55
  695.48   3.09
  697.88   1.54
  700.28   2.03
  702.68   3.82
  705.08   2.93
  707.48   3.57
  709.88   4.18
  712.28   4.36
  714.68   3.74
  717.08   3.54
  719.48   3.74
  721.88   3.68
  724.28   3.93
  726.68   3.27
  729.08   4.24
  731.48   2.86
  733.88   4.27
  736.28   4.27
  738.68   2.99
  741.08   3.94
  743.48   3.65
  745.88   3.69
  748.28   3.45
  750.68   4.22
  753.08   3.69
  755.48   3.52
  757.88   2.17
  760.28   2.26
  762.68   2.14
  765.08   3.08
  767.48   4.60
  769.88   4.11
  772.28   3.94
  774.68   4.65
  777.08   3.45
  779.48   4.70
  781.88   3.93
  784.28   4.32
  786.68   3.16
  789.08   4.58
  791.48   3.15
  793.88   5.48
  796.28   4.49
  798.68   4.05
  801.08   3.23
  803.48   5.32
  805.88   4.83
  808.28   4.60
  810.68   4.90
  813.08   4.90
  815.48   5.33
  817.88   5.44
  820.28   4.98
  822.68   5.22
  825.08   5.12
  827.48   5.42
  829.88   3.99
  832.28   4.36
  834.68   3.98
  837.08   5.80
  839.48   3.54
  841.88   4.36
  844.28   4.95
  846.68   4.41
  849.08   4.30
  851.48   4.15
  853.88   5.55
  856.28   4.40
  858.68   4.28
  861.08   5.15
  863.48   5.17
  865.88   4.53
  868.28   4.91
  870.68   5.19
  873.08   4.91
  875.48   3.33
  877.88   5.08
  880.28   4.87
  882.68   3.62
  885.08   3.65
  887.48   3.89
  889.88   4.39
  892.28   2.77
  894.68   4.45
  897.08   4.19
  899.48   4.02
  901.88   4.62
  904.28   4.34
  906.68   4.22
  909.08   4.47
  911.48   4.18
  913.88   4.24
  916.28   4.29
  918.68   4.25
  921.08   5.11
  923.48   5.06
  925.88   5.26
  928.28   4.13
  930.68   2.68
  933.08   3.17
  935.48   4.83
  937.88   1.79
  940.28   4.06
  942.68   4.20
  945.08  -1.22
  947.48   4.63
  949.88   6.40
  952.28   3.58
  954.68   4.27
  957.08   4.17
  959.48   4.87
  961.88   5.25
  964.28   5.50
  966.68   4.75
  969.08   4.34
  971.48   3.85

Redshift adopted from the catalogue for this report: 0.76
